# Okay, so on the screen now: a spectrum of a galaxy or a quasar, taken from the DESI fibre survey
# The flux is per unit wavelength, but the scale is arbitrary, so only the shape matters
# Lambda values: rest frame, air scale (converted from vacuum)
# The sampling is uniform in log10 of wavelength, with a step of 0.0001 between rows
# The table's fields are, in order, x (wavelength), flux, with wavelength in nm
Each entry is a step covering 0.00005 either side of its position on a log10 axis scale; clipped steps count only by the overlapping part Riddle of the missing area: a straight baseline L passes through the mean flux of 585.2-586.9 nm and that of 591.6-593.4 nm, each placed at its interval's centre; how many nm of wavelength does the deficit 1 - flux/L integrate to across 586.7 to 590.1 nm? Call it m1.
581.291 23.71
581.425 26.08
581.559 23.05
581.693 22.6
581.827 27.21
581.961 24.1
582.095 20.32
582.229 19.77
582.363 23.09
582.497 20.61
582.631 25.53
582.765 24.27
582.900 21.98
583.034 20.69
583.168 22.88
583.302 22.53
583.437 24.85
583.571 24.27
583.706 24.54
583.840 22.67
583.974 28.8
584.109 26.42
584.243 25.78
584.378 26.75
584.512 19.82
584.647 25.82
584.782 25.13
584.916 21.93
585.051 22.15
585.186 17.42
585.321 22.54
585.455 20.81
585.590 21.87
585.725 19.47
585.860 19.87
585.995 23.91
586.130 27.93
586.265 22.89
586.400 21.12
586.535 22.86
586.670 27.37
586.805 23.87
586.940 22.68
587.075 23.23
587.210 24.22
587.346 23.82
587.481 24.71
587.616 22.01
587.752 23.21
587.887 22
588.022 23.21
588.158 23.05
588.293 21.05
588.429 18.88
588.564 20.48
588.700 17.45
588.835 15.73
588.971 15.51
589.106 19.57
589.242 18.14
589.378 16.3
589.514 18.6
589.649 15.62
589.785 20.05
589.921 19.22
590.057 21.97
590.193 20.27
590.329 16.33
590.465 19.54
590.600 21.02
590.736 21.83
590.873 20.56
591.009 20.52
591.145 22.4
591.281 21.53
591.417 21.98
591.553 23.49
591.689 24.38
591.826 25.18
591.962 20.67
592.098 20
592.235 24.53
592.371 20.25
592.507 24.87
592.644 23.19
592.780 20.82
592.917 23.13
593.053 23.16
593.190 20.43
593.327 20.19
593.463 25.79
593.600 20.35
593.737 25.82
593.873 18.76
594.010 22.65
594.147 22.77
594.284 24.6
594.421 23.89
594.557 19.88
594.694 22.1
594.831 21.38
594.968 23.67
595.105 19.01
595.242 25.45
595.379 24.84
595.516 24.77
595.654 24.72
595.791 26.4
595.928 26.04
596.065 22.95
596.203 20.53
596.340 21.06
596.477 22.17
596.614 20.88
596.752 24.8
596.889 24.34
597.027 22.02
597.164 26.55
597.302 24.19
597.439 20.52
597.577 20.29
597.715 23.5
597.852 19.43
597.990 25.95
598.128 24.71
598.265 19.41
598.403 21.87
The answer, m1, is 0.29 nm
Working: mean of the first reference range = 22.7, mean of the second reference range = 22.4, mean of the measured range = 20.6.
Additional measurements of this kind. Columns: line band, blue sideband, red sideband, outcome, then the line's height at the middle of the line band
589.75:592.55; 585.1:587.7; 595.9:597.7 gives 0.16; 22.8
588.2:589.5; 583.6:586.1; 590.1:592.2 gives 0.22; 22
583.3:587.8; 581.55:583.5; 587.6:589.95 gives -0.48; 21.2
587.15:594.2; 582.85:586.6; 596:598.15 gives 0.54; 22.9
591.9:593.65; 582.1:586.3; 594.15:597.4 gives 0.08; 23.2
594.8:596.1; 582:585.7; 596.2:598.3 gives -0.08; 22.7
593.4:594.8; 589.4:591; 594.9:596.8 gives -0.03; 22.2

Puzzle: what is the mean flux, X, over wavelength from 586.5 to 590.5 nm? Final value 20.7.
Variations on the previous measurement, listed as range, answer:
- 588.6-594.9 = 21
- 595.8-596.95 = 23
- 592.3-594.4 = 22.5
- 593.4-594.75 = 22.7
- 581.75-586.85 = 23.3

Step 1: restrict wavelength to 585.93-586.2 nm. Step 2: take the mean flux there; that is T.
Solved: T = 25.9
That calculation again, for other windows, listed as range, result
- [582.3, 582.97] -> 23.1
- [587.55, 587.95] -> 22.4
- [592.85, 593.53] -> 22.5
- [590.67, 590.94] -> 21.1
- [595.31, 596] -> 25.3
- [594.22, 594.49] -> 24.3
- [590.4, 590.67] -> 20.4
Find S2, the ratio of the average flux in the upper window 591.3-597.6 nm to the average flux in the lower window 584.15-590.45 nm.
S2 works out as 1.06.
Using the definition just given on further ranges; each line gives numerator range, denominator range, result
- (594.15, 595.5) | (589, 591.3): 1.17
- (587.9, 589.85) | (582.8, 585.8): 0.82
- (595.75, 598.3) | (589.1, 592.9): 1.10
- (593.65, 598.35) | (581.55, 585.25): 0.98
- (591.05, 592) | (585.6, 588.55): 1.00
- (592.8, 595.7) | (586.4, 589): 1.03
